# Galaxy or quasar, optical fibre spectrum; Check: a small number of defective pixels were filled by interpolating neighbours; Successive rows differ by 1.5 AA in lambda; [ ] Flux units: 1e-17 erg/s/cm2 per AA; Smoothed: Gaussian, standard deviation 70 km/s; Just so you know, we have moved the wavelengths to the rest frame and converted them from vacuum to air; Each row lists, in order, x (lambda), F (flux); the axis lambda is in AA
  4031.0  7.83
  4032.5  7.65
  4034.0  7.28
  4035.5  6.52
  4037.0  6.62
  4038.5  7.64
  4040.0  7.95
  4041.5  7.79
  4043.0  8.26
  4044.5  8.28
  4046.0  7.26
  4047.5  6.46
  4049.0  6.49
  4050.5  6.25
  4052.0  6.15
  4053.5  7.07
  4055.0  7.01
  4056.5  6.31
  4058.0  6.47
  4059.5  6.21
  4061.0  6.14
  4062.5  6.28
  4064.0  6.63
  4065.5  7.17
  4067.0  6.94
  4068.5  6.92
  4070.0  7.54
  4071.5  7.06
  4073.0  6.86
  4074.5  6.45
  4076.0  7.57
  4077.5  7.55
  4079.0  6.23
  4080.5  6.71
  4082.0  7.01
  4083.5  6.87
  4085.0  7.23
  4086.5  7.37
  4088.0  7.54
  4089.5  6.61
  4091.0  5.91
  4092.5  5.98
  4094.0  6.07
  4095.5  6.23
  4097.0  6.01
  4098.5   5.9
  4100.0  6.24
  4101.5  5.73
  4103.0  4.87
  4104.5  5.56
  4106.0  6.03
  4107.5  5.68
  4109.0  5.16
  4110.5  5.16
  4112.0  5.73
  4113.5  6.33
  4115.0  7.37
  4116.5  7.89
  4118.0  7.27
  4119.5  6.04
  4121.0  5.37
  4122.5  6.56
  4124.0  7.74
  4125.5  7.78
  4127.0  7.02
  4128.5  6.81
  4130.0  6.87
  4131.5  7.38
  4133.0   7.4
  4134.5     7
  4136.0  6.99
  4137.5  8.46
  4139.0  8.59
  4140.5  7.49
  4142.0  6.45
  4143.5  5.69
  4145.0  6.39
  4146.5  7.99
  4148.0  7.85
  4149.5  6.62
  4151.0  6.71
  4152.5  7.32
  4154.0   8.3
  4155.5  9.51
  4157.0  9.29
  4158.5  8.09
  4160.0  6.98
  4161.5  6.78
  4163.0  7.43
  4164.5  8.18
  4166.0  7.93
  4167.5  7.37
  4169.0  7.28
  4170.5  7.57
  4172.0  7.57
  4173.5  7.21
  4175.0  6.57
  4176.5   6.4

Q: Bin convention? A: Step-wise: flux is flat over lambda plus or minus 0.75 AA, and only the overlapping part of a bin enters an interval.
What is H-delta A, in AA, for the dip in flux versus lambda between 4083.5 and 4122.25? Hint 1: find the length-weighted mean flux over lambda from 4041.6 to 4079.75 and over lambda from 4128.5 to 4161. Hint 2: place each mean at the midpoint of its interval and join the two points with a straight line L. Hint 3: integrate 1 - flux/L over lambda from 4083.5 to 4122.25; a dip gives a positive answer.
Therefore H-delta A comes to 5.1 AA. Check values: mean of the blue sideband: 6.88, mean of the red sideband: 7.47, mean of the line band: 6.23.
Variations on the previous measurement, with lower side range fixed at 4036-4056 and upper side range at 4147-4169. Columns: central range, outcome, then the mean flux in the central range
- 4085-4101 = 2.1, 6.42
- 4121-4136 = 1.0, 7.07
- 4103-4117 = 2.8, 6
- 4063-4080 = 0.7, 6.98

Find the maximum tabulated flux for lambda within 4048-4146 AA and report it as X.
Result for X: 8.59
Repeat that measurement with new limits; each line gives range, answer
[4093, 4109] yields 6.24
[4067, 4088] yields 7.57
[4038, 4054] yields 8.28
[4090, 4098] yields 6.23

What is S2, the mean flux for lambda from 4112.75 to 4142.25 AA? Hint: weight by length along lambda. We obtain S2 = 7.15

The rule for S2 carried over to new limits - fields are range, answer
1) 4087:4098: 6.35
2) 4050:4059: 6.54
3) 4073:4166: 6.88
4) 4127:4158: 7.45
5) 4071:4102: 6.63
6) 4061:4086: 6.92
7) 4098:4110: 5.63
